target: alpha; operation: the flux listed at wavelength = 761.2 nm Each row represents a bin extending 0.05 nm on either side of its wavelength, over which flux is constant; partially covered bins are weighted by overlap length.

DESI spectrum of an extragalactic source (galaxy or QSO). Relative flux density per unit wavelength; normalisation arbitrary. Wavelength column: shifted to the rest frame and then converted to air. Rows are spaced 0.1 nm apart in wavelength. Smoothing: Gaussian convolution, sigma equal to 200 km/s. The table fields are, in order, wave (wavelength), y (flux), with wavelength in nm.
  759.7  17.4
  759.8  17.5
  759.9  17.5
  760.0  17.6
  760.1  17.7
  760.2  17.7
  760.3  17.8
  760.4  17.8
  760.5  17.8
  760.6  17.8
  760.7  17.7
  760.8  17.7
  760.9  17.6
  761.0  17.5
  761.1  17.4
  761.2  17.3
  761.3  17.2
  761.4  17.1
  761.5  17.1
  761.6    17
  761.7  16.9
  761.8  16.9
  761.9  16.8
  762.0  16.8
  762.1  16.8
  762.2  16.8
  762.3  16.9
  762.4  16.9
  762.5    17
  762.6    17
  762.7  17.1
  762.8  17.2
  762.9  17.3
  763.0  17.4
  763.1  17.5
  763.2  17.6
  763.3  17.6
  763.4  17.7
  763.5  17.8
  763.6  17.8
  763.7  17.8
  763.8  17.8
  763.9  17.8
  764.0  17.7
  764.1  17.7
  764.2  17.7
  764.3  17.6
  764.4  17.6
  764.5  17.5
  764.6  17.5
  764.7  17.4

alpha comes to 17.3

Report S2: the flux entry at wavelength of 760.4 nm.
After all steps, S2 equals 17.8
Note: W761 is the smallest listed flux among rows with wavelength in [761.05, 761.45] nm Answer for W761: 17.1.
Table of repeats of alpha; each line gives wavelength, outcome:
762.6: 17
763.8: 17.8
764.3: 17.6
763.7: 17.8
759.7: 17.4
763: 17.4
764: 17.7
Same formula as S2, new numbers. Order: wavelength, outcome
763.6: 17.8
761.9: 16.8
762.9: 17.3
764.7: 17.4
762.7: 17.1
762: 16.8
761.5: 17.1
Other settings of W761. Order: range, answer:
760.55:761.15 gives 17.4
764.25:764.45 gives 17.6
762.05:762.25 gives 16.8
